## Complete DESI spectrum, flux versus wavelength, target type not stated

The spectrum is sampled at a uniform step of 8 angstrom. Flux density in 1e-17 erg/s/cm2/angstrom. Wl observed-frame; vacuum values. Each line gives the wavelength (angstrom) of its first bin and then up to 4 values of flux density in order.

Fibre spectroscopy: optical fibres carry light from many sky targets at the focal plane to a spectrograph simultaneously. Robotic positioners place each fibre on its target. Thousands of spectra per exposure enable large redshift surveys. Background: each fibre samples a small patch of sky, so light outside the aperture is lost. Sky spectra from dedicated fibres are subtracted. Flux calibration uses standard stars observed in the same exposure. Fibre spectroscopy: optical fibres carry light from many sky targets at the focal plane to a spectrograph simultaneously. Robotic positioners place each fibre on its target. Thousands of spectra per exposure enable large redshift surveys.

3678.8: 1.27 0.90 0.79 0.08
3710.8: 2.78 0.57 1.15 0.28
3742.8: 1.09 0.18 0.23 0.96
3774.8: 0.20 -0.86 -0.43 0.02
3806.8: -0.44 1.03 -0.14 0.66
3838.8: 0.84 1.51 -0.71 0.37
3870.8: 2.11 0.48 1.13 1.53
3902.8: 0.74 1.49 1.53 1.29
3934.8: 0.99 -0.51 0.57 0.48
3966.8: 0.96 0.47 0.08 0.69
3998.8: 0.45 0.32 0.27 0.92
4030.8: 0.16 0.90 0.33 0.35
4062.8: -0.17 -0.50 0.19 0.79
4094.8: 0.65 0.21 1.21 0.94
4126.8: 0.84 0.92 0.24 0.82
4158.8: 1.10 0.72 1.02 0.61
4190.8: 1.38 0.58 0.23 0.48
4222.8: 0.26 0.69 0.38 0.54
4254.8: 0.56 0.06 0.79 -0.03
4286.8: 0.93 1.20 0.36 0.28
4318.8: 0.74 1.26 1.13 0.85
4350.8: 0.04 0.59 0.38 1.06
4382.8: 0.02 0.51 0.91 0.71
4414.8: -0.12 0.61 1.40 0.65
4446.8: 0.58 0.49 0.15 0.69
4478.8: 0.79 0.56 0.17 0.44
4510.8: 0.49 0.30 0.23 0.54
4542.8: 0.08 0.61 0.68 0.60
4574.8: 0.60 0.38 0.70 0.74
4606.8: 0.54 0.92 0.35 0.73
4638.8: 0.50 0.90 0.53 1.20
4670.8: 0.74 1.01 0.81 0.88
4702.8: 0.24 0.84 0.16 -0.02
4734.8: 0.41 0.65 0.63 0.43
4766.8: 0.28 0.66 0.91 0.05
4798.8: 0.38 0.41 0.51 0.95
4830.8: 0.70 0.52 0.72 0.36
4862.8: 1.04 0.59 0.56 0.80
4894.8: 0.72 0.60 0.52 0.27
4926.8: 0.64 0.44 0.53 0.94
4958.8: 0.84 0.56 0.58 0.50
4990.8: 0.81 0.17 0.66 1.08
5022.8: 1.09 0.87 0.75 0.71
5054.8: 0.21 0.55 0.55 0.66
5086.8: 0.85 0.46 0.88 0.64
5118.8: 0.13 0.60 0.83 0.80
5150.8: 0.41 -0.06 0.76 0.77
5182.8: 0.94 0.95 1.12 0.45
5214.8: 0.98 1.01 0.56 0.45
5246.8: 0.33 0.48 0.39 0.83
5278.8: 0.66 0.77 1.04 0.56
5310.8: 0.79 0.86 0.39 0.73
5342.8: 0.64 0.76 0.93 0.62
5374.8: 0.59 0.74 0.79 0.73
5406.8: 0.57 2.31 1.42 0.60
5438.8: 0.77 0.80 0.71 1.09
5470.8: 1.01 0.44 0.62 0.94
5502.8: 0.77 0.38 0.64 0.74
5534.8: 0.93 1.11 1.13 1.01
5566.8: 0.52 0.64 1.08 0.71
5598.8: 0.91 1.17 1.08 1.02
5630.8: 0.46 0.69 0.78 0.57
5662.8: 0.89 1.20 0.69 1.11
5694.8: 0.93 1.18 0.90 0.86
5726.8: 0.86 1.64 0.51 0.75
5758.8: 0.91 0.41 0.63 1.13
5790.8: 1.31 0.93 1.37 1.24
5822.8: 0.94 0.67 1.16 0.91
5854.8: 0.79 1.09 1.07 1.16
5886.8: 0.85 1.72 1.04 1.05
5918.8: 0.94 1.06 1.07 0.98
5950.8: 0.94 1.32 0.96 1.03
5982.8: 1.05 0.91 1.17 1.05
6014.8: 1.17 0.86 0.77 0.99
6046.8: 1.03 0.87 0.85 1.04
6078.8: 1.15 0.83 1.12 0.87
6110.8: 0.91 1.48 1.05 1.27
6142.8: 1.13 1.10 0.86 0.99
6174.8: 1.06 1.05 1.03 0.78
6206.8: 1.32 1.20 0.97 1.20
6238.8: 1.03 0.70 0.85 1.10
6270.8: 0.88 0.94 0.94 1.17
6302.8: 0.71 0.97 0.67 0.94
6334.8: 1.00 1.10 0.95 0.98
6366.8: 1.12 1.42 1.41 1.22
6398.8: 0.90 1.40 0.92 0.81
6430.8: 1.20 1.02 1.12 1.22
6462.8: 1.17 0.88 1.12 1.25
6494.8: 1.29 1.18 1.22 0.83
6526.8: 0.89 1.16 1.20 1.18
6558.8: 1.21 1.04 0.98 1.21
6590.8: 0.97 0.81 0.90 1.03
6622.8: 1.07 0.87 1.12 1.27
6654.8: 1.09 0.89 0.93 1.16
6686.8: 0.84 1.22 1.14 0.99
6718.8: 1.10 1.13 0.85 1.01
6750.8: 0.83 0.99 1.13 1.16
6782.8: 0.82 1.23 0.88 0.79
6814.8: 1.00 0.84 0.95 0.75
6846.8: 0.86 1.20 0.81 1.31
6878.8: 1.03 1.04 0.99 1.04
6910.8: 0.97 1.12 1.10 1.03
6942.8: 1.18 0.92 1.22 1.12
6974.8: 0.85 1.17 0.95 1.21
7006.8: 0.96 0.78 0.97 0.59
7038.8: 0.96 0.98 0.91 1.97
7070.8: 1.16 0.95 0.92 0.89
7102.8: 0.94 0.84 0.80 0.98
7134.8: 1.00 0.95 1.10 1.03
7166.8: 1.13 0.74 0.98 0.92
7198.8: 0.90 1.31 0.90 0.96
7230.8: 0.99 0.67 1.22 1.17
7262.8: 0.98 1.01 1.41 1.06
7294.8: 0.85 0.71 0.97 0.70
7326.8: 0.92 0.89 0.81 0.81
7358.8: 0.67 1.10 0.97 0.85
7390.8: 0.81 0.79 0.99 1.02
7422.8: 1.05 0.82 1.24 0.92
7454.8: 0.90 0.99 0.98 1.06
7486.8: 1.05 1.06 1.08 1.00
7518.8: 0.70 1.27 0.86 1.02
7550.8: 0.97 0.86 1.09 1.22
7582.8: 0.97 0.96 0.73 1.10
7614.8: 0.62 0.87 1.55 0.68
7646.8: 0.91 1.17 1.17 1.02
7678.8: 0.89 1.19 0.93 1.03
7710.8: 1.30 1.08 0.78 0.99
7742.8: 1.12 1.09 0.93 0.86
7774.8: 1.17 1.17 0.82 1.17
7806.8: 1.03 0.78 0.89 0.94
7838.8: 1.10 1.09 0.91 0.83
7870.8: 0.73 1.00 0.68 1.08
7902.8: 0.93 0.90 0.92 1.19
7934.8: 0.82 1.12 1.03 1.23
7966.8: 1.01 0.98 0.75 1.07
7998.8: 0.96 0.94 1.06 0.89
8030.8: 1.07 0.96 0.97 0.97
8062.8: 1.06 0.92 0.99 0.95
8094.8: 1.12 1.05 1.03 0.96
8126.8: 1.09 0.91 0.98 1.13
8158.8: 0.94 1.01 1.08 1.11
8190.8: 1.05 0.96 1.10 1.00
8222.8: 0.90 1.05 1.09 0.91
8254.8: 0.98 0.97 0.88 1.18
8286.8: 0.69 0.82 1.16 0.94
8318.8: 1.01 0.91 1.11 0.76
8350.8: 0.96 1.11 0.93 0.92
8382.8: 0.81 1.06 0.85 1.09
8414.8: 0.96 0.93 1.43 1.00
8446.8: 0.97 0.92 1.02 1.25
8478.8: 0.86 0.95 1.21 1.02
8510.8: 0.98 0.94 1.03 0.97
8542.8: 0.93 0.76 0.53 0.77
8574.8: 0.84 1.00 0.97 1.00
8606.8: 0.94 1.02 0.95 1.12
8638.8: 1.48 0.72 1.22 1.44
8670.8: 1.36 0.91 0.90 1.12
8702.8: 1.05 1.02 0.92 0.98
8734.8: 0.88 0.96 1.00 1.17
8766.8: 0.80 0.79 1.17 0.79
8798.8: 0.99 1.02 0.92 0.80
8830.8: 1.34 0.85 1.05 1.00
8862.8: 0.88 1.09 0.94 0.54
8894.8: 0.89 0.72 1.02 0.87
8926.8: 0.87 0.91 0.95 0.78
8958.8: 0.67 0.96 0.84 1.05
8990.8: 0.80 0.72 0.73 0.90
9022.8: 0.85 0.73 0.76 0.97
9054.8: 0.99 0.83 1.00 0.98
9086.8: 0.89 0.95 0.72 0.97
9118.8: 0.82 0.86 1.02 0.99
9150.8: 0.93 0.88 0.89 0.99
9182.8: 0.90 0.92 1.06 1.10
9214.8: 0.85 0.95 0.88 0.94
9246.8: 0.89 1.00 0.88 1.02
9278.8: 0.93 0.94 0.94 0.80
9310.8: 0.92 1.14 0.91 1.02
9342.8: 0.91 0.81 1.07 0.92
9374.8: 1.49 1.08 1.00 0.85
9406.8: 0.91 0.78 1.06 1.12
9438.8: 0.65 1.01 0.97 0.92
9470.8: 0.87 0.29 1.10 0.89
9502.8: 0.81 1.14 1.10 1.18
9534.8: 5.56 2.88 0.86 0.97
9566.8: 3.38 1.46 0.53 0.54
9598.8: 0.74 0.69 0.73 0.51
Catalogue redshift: 0.45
